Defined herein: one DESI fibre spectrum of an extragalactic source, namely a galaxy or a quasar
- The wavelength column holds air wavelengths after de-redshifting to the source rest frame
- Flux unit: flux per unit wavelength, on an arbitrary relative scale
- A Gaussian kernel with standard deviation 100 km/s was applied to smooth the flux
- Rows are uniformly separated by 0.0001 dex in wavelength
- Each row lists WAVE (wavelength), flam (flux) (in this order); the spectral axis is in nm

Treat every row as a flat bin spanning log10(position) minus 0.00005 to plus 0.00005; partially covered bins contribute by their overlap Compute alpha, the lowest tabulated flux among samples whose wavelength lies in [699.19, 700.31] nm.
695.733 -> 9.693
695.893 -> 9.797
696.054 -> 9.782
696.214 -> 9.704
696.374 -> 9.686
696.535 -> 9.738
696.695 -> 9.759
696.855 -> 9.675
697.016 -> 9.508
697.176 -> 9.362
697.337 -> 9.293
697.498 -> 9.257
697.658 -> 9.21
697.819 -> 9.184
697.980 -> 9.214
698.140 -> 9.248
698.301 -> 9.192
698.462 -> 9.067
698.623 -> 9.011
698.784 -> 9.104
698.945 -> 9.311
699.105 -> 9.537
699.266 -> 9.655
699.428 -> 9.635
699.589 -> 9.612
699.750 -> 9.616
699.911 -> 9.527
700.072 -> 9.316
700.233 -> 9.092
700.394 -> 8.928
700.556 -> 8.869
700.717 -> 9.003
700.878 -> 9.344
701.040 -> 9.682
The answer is 9.092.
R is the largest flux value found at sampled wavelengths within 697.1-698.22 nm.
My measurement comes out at 9.362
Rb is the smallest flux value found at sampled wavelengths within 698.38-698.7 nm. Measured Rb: 9.011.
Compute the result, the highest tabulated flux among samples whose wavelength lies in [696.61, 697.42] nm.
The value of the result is 9.759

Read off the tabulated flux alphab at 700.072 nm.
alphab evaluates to 9.316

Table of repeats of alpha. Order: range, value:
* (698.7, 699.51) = 9.104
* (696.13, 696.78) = 9.686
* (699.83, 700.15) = 9.316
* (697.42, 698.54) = 9.067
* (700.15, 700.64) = 8.869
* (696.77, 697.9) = 9.184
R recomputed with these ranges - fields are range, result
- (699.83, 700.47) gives 9.527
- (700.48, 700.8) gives 9.003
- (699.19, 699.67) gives 9.655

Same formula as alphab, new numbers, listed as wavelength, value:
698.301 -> 9.192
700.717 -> 9.003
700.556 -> 8.869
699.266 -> 9.655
